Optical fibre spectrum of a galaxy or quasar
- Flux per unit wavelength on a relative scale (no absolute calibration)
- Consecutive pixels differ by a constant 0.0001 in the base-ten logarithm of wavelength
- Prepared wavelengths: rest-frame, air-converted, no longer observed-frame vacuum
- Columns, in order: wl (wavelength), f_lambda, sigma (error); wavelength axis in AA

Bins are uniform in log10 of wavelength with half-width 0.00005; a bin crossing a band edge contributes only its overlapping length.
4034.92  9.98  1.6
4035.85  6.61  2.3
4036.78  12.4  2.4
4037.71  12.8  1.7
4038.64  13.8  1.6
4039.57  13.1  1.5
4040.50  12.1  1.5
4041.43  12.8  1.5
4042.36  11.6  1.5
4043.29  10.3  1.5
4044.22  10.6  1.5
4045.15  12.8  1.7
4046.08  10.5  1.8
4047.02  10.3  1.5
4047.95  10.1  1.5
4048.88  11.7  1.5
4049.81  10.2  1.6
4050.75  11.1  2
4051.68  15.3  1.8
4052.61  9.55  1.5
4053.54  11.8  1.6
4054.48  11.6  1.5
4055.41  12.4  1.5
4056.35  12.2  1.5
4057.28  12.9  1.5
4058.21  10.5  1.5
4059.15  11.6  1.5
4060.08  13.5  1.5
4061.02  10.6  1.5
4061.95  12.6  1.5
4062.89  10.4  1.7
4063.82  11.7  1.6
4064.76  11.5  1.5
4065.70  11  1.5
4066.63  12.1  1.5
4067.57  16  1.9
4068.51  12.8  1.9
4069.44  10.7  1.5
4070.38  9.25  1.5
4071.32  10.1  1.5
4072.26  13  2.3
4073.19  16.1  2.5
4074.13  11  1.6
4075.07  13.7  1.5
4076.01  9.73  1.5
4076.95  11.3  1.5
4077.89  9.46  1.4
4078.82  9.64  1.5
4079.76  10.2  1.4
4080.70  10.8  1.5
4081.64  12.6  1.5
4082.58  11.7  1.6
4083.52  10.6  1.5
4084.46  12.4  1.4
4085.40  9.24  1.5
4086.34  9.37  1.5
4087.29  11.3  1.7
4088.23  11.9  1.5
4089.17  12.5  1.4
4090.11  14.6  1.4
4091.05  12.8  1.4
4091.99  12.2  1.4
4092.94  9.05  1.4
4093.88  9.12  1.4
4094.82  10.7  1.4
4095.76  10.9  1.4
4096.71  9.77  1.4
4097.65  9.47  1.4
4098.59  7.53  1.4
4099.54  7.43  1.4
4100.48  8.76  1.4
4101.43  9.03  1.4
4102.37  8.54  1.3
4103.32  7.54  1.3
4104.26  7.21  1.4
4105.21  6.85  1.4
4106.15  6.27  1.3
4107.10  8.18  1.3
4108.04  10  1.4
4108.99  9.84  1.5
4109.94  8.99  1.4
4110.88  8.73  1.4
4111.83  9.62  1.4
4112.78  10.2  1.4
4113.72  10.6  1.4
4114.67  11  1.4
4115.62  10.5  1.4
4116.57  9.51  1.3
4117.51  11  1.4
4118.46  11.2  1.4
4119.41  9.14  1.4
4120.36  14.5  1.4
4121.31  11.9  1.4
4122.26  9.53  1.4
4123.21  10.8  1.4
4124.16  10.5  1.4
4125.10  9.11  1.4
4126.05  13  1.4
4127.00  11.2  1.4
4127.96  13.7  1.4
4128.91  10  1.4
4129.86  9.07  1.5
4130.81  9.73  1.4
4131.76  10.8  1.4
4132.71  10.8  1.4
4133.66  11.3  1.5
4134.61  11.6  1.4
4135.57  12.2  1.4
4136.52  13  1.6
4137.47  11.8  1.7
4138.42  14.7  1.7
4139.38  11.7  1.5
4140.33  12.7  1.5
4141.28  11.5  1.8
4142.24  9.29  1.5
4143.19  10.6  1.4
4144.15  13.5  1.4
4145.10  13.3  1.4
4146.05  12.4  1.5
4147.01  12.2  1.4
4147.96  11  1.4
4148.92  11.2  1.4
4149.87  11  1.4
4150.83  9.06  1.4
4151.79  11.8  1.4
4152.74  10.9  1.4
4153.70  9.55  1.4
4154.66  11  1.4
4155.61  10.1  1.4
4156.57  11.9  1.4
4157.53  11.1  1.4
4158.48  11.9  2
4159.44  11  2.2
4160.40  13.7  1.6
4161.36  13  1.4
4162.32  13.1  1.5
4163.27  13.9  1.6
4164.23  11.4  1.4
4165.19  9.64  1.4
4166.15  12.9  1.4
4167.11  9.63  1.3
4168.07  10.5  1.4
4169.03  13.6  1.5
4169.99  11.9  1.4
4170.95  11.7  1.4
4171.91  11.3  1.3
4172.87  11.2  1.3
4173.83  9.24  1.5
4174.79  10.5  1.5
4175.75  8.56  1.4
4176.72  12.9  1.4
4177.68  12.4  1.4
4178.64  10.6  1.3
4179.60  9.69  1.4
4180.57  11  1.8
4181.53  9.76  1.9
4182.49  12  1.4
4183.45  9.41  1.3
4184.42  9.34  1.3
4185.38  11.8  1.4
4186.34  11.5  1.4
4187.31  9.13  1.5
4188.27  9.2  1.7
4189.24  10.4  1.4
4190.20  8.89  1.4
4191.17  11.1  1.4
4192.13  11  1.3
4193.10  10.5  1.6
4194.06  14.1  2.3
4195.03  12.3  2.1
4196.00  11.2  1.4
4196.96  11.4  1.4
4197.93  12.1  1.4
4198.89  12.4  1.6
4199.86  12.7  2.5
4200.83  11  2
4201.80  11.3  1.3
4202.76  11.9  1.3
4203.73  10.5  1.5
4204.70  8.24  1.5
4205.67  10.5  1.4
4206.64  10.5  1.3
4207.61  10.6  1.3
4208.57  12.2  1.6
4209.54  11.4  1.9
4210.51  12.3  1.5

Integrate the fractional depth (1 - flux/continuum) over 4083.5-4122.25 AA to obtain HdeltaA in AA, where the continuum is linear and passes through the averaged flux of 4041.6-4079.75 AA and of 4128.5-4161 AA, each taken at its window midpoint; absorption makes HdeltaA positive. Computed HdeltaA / 5.1 AA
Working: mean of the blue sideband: 11.6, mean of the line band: 9.98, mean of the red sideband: 11.4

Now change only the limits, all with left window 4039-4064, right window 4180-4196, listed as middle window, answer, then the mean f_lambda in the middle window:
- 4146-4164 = -1.0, 11.5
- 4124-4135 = 0.2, 10.9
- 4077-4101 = 1.7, 10.6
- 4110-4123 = 0.8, 10.5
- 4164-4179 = -0.4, 11.1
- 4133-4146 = -1.2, 12.1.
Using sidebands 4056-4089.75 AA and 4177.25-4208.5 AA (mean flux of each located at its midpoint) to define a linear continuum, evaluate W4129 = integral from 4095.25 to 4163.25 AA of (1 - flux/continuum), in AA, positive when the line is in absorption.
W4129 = 3.5 AA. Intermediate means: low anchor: 11.6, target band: 10.7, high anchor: 10.9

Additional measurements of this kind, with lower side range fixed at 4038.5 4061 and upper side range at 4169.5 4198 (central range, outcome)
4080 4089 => 0.3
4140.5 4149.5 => -0.5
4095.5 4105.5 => 2.6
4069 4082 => 0.3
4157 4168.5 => -0.9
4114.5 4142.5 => -0.1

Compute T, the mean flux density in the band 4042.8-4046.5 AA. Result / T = 11.1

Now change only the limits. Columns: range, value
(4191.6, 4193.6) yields 10.8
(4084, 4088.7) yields 10.8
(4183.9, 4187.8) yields 10.4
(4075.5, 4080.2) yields 10.1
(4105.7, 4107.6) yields 7.29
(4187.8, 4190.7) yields 9.49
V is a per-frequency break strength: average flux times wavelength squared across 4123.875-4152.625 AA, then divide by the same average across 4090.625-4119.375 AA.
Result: 1.24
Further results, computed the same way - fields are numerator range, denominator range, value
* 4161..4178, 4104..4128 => 1.17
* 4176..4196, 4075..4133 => 1.10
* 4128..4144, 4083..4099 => 1.08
